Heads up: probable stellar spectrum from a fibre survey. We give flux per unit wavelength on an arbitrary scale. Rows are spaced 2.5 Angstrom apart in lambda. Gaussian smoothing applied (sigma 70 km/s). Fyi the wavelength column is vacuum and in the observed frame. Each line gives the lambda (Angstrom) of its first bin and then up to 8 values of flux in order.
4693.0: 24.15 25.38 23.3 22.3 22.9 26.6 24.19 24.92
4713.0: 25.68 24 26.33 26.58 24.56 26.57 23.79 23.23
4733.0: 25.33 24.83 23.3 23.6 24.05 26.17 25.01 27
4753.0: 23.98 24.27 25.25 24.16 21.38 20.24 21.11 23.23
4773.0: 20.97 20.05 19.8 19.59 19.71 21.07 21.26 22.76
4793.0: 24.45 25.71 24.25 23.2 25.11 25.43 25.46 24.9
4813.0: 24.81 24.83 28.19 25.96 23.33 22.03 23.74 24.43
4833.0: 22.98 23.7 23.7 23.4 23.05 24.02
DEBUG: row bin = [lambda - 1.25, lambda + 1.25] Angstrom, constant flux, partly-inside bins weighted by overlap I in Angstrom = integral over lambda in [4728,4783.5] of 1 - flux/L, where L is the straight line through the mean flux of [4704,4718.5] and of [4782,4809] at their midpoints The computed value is 2.8 Angstrom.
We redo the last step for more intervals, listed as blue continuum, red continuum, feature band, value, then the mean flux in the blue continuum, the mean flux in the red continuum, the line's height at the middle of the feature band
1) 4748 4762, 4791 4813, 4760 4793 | 4.8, 24.9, 24.7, 24.8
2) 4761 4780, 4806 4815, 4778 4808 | 0.5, 21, 25.1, 23.3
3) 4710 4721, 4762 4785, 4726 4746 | -0.5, 25.5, 20.7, 23.8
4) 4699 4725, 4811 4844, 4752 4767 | 0.9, 24.8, 24.2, 24.6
